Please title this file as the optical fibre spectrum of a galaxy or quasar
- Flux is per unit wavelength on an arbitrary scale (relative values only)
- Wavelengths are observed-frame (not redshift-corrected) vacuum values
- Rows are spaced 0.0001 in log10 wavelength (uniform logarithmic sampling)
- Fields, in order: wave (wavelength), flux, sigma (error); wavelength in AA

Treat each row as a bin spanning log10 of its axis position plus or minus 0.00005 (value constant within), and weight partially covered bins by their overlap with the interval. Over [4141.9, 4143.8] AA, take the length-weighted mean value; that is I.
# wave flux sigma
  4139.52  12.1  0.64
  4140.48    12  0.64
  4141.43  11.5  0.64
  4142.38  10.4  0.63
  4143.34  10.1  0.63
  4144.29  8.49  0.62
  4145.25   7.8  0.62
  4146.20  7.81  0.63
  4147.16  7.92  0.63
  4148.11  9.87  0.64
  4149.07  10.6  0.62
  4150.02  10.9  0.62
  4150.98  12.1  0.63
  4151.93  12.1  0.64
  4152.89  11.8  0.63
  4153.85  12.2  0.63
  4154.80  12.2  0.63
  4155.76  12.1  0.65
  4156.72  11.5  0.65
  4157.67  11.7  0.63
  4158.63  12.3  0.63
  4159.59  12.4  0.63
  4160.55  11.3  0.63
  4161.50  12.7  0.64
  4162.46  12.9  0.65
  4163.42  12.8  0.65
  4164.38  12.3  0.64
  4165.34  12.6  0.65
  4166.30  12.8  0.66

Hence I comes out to 10.2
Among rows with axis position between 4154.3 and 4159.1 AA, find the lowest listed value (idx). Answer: 11.5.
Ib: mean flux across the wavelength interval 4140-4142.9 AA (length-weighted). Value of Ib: 11.3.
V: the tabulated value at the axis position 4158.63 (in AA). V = 12.3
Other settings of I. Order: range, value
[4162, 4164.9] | 12.6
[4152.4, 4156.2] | 12.1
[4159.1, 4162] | 12.1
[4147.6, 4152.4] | 11.1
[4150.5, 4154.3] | 12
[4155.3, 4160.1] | 12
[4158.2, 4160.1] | 12.3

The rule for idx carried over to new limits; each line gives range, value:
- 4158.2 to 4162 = 11.3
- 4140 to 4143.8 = 10.1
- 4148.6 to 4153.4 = 10.6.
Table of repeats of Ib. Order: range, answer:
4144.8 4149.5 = 8.79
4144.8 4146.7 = 7.8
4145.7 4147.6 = 7.86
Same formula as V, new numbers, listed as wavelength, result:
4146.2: 7.81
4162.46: 12.9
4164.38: 12.3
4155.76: 12.1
